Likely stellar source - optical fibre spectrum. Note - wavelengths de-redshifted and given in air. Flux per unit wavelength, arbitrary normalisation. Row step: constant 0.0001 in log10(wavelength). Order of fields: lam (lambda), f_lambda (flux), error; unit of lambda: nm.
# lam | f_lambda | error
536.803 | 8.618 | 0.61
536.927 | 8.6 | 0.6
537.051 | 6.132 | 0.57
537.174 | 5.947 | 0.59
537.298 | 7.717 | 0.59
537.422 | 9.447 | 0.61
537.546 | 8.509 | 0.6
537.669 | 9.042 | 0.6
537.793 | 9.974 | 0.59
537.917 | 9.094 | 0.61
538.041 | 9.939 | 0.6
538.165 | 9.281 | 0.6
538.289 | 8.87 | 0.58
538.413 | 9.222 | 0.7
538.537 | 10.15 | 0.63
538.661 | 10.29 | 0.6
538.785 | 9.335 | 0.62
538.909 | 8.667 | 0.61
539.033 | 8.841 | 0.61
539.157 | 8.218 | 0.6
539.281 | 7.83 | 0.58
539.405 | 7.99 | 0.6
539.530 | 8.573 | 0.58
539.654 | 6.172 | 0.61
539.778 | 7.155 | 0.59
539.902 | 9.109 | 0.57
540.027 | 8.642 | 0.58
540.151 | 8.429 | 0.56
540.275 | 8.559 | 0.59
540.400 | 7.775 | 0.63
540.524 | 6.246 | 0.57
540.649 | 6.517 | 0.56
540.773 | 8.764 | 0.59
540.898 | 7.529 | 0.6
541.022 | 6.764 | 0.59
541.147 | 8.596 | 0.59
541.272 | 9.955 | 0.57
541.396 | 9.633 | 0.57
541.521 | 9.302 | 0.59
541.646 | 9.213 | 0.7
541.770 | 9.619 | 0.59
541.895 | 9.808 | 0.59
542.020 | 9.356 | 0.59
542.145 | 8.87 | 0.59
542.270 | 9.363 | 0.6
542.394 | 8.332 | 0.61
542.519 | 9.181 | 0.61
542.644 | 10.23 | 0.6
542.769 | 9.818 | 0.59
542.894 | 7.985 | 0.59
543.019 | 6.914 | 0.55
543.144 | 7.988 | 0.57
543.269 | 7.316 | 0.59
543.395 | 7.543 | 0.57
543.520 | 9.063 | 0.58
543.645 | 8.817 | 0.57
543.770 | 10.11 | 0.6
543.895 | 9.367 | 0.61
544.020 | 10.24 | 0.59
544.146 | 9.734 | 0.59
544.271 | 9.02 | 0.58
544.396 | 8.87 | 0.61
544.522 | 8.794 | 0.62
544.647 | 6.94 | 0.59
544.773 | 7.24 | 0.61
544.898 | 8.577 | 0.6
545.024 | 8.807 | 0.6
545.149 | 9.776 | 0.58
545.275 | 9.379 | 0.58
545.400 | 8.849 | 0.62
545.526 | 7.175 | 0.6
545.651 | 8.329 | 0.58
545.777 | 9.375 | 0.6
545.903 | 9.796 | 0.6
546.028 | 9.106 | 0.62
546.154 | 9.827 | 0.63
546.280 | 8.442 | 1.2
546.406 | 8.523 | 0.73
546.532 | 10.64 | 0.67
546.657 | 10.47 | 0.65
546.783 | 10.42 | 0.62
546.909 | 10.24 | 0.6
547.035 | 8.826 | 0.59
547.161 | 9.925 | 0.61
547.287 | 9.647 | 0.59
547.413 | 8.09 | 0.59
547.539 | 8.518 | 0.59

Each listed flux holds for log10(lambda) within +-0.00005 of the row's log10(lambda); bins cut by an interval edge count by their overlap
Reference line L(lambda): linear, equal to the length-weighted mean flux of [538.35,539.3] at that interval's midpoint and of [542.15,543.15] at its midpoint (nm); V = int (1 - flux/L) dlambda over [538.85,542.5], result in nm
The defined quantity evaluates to 0.22 nm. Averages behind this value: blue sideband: 9.13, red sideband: 8.78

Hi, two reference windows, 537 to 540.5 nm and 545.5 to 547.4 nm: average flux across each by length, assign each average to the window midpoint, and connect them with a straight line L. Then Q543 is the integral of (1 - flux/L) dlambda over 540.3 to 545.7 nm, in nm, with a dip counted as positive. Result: 0.21 nm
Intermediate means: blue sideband 8.52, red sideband 9.39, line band 8.64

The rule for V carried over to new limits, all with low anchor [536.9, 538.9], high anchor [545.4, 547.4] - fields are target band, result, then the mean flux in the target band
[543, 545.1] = 0.139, 8.59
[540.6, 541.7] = 0.066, 8.49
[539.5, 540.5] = 0.112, 7.97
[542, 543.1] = 0.030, 8.86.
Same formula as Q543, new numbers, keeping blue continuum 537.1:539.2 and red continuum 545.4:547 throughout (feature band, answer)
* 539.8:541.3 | 0.18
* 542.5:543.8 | 0.09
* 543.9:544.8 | 0.04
